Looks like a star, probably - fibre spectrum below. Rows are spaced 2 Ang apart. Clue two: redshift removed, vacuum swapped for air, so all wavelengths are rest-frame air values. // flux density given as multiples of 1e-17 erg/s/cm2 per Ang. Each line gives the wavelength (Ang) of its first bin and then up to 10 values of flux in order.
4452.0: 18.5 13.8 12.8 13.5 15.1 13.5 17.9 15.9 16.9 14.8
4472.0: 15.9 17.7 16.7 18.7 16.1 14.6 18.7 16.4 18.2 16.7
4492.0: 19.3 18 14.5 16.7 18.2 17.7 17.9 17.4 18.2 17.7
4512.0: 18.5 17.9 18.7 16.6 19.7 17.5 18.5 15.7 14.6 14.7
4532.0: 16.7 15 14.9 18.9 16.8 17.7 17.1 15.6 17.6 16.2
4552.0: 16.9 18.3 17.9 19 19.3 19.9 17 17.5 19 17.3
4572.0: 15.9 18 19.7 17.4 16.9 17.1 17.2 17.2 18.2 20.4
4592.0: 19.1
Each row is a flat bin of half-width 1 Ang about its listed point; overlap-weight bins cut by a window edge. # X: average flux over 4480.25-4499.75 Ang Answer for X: 17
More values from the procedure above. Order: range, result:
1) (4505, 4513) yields 17.9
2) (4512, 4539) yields 16.9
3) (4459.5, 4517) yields 17.1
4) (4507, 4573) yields 17.4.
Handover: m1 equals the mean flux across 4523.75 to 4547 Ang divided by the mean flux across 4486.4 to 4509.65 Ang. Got 0.93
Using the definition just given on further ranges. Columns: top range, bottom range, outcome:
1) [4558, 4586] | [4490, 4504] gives 1.03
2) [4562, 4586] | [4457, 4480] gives 1.10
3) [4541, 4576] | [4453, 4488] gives 1.11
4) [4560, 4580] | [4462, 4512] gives 1.05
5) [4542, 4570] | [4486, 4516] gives 1.01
